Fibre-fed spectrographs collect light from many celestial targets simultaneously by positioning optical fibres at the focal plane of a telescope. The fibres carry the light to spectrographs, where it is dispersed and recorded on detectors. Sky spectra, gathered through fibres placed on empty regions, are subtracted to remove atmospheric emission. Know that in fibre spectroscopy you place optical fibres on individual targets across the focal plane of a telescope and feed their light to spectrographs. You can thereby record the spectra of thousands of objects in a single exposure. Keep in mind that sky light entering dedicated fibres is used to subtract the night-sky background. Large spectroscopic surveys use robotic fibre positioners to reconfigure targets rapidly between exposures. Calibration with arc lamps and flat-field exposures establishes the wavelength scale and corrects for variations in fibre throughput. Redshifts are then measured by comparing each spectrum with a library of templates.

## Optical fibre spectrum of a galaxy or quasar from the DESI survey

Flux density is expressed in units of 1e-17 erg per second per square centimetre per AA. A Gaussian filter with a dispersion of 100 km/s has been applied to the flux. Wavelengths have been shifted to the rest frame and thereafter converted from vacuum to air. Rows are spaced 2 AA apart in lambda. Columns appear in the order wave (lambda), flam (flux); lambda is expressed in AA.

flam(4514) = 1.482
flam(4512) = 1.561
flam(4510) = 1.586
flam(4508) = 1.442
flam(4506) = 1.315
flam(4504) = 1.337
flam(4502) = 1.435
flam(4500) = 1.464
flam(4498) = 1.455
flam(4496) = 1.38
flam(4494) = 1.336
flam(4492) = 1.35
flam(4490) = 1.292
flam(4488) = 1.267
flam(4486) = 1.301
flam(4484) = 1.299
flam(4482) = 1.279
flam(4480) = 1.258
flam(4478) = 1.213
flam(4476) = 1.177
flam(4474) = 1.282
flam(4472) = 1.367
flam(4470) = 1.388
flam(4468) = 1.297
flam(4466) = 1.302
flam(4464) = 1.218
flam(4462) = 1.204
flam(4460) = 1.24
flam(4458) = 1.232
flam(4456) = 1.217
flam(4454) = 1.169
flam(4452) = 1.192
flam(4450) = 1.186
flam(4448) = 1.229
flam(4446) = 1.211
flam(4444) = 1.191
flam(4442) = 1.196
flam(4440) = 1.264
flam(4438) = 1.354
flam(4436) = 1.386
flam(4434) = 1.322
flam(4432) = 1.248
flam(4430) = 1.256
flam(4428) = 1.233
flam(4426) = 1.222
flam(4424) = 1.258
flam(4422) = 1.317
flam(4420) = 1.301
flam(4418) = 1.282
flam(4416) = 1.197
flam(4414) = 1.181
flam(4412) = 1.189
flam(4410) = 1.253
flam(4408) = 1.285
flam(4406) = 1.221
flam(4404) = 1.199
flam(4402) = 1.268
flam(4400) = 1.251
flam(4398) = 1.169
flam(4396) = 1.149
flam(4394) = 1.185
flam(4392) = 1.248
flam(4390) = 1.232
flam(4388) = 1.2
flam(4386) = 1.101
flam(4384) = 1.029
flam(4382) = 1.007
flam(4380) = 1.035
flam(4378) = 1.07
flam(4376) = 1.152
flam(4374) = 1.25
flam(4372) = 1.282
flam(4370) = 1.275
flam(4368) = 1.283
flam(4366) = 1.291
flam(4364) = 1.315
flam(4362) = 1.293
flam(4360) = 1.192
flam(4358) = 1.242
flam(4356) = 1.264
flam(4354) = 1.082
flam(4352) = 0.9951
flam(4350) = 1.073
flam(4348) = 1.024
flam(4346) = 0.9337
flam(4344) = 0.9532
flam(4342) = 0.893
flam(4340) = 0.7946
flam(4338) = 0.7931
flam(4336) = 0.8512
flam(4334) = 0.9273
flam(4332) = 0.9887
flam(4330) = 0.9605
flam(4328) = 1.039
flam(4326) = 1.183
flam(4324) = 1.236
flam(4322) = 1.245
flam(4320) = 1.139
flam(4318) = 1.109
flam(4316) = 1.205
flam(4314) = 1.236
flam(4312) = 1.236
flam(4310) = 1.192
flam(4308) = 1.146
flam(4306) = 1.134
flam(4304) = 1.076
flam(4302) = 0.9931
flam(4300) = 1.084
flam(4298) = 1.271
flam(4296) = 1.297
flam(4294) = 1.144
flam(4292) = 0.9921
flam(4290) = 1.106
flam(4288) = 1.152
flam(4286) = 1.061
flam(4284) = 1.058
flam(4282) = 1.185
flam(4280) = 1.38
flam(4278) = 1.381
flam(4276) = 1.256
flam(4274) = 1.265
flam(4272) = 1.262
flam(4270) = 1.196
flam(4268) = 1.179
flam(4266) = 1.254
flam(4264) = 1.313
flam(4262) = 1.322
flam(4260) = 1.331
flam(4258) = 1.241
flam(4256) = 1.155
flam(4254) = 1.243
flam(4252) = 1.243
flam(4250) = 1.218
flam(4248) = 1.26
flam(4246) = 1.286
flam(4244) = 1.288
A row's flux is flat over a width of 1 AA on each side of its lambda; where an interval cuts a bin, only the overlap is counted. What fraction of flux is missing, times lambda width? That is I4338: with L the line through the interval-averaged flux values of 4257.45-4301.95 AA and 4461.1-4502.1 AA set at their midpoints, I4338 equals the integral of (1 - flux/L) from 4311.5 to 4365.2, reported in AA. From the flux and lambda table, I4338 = 6.9 AA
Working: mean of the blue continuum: 1.21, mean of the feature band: 1.08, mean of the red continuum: 1.31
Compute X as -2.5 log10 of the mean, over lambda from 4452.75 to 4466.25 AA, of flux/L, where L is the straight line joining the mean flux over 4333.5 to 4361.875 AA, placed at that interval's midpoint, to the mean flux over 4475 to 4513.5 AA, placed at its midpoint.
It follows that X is 0.047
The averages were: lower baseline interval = 1.01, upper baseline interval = 1.36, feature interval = 1.22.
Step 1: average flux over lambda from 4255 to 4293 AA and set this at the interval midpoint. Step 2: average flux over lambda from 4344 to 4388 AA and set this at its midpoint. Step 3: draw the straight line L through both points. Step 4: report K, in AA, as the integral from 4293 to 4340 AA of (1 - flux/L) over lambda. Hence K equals 3.32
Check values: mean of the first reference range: 1.22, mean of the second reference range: 1.15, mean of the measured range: 1.1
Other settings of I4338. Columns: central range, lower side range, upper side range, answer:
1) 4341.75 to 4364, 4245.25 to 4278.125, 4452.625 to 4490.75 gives 2.8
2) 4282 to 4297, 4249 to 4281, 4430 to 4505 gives 1.7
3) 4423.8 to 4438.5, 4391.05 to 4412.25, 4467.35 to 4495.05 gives -0.4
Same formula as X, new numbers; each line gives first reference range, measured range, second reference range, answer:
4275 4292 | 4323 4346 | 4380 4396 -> 0.203 mag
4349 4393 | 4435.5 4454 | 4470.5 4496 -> 0.012 mag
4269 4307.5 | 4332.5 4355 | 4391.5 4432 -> 0.266 mag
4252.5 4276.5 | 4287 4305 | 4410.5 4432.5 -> 0.115 mag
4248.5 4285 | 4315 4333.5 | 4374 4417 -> 0.092 mag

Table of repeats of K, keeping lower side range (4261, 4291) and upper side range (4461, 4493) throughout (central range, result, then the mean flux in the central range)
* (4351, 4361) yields 0.7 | 1.16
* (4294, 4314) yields 1.1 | 1.16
